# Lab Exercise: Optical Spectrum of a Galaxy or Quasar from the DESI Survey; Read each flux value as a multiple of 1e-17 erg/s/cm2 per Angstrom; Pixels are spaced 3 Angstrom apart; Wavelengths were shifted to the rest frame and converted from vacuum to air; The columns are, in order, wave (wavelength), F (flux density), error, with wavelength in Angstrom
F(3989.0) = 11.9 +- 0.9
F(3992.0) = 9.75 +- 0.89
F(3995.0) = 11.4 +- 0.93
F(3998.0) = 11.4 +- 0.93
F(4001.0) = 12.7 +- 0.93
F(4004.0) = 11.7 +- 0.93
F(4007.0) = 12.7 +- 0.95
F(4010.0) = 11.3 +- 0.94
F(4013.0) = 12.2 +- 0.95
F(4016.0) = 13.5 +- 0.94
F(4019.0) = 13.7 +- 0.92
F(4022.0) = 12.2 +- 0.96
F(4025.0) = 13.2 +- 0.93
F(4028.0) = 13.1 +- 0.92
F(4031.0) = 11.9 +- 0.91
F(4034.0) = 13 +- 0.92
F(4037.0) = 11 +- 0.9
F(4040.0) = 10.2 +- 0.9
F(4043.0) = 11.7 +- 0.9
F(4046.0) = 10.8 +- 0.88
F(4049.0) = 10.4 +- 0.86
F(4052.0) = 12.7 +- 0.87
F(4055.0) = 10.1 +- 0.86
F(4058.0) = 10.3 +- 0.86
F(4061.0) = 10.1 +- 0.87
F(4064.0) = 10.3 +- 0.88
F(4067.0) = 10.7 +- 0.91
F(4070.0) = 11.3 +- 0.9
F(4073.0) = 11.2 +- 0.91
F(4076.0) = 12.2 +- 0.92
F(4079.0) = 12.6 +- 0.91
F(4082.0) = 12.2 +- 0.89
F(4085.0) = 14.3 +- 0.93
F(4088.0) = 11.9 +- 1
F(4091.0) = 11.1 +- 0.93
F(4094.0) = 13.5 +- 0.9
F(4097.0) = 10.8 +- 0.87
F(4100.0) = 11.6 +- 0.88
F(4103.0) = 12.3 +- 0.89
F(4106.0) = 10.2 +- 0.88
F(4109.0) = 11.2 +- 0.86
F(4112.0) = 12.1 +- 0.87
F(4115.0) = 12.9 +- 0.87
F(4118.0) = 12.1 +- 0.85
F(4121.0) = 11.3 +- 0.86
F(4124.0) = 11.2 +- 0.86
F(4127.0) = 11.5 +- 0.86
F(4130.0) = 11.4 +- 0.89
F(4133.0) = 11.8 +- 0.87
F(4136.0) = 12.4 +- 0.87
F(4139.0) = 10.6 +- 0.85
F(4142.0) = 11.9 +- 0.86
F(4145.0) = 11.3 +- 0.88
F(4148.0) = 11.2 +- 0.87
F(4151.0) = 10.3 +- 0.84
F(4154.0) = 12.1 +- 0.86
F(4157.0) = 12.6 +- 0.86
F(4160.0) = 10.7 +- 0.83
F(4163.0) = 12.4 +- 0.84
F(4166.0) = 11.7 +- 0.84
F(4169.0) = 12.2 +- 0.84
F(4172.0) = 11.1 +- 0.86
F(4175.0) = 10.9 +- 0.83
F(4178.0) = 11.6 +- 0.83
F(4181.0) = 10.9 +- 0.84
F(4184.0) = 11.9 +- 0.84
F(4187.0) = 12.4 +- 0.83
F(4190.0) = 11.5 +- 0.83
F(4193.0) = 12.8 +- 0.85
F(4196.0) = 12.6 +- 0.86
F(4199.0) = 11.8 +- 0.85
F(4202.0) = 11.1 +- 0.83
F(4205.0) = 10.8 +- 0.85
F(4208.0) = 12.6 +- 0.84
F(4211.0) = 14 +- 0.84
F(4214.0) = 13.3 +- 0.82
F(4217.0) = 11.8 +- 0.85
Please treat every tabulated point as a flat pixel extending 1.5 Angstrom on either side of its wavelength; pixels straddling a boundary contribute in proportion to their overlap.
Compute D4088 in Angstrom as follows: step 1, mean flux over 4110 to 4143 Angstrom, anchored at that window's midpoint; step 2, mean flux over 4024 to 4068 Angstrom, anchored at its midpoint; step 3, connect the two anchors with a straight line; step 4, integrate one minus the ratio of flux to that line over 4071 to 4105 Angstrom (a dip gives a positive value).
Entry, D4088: -1.75 Angstrom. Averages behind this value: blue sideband 11.3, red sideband 11.7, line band 12.1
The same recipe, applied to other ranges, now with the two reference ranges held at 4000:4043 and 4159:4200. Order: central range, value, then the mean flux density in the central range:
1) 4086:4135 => 1.1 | 11.7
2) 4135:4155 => 0.9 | 11.4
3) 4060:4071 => 1.4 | 10.6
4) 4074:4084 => -0.2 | 12.4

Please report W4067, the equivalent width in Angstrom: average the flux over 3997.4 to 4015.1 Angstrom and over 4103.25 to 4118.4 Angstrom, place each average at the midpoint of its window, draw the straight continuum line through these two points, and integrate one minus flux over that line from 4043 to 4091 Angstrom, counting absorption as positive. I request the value 1.9 Angstrom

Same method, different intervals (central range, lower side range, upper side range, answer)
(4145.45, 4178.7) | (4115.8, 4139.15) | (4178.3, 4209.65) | 0.63 Angstrom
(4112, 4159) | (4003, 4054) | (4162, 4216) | 1.40 Angstrom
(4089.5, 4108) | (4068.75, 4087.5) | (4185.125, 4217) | 1.08 Angstrom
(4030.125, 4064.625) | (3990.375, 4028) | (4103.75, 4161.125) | 2.70 Angstrom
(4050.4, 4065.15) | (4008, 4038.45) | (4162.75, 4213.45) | 2.00 Angstrom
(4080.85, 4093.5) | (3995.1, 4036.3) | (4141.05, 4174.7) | -0.50 Angstrom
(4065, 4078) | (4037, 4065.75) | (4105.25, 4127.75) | -0.40 Angstrom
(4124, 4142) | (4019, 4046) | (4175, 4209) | 0.51 Angstrom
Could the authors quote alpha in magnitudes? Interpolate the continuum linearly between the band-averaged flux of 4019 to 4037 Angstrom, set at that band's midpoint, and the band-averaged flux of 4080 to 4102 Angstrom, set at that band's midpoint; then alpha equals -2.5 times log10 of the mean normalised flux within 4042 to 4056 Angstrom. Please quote 0.12 mag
